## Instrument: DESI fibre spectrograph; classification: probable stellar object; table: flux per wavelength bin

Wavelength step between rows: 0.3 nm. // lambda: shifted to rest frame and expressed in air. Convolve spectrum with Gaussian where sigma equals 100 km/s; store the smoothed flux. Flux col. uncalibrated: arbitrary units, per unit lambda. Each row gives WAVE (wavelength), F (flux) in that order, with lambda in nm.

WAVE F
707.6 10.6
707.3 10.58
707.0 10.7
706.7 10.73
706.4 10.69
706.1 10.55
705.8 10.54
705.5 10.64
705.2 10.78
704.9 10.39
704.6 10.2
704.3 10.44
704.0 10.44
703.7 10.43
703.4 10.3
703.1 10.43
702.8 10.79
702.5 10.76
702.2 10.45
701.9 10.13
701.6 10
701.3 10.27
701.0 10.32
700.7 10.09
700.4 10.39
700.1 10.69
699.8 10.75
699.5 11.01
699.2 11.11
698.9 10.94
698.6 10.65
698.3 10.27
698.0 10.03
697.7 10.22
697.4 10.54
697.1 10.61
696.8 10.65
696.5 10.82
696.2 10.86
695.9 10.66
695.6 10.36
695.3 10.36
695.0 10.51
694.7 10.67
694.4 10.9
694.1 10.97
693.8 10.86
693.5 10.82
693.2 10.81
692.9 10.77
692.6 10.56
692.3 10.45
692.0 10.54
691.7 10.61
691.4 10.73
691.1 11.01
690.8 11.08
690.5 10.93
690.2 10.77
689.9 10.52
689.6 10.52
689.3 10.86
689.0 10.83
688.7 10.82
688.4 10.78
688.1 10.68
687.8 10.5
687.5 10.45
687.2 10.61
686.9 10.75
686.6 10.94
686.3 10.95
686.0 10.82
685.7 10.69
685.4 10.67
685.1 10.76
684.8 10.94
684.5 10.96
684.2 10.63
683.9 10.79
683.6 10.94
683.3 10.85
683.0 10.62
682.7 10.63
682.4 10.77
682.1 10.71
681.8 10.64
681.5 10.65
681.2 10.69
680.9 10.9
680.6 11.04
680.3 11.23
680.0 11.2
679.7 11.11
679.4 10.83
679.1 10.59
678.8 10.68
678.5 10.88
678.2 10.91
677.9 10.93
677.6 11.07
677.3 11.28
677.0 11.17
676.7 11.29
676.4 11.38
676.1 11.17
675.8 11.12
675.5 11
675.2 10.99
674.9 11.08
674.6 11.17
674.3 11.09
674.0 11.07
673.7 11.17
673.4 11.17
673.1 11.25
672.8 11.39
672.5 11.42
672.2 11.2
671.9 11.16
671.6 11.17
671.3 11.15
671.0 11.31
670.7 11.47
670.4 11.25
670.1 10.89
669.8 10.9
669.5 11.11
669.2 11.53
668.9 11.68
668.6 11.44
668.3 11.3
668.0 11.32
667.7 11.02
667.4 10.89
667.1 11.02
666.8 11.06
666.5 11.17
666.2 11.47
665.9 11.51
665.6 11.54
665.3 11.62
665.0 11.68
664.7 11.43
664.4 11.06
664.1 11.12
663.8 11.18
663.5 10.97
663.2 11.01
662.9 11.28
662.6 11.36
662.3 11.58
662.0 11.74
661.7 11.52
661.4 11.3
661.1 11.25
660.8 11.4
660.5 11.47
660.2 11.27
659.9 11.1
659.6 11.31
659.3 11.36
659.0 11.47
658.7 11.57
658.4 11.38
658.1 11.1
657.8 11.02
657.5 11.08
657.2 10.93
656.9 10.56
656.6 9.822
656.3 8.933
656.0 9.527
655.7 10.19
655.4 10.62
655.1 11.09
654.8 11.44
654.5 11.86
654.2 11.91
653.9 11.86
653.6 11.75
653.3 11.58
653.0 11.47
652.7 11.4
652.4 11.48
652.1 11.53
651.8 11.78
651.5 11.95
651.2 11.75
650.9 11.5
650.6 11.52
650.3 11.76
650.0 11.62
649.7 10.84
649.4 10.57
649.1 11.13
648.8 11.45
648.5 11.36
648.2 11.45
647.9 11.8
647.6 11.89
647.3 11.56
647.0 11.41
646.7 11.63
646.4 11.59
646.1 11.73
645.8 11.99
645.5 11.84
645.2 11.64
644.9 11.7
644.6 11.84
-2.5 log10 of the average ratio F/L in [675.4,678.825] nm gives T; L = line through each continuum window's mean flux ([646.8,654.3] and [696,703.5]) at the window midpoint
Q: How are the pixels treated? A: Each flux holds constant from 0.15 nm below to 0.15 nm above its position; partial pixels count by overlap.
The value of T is -0.01 mag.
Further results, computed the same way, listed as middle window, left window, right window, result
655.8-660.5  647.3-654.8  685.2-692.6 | 0.054 mag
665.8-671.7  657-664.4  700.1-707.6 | -0.011 mag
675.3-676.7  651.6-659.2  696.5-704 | -0.035 mag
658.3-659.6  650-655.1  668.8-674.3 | 0.007 mag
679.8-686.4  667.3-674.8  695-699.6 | 0.011 mag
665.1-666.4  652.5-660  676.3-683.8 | -0.051 mag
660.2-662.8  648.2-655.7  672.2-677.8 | -0.010 mag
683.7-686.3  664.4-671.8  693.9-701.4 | 0.009 mag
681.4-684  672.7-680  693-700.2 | 0.021 mag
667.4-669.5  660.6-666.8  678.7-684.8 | -0.011 mag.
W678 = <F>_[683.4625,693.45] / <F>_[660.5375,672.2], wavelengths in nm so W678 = 0.95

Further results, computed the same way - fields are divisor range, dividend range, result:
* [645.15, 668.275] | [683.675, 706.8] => 0.94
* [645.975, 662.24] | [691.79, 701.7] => 0.94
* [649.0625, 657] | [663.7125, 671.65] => 1.01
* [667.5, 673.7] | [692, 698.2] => 0.94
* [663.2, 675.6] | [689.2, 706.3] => 0.94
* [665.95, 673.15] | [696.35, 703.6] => 0.94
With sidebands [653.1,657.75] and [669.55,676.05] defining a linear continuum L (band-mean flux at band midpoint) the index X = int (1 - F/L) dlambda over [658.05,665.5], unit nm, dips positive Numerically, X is -0.24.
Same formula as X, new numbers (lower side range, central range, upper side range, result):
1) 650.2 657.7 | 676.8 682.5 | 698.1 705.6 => -0.055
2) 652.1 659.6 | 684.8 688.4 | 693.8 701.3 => 0.000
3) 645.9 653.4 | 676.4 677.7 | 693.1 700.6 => -0.025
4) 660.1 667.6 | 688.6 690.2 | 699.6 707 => 0.009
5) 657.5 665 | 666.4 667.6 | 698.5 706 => 0.018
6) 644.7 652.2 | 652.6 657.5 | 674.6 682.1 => 0.216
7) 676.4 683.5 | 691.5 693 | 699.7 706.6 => 0.012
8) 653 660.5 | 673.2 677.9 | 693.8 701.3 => -0.131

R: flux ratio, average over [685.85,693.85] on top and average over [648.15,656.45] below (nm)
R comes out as 1.0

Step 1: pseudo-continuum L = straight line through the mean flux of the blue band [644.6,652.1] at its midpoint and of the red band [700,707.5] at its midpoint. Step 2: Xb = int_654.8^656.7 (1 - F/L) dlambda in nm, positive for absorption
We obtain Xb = 0.21 nm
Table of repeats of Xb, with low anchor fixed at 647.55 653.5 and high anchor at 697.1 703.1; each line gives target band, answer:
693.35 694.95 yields -0.03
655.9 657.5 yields 0.18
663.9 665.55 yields -0.03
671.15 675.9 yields -0.06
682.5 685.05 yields 0.01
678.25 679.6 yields 0.02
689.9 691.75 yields -0.03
